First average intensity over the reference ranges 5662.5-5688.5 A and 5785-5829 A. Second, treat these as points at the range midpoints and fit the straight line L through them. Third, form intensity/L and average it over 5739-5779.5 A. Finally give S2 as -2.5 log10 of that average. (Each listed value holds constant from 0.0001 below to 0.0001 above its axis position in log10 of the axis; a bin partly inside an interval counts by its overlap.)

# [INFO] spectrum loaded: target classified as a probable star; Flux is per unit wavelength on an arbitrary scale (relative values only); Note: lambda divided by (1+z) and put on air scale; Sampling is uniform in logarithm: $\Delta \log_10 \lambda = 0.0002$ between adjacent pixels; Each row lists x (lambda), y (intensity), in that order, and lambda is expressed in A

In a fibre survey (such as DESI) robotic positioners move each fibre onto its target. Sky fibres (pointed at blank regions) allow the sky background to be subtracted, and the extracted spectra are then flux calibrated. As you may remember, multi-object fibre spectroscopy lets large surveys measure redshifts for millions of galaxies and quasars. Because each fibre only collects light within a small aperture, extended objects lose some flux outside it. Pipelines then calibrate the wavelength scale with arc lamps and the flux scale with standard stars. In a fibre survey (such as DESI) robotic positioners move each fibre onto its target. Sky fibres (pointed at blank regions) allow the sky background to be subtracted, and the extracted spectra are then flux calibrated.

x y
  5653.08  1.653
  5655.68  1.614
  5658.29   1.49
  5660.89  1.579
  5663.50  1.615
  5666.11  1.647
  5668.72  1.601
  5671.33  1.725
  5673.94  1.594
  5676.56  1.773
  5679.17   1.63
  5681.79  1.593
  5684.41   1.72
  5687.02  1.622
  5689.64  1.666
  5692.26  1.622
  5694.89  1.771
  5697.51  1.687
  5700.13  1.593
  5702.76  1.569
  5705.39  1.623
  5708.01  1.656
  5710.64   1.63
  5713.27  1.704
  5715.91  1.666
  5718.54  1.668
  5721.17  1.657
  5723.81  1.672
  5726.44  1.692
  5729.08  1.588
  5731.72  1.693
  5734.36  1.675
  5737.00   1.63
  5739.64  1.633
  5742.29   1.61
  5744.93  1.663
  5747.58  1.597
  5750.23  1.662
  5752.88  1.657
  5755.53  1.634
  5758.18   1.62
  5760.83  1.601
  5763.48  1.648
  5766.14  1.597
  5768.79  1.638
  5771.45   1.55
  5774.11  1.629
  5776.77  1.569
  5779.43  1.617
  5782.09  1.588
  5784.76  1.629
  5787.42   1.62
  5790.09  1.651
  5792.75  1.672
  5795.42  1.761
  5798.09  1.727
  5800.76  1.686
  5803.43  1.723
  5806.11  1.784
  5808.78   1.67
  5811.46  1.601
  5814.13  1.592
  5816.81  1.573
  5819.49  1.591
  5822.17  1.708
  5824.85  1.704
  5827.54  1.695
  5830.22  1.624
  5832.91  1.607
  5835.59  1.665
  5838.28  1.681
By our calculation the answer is 0.03 mag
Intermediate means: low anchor 1.65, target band 1.62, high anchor 1.67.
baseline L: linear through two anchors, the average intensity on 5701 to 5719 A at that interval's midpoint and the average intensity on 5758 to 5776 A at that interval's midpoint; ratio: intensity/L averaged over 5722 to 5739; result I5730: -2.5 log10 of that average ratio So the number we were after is -0.02 mag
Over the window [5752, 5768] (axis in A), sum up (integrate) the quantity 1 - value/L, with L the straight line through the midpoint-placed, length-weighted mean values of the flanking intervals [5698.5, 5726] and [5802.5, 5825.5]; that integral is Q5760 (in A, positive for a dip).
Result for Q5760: 0.3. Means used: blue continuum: 1.65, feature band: 1.63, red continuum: 1.66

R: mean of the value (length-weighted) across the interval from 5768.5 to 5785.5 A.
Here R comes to 1.6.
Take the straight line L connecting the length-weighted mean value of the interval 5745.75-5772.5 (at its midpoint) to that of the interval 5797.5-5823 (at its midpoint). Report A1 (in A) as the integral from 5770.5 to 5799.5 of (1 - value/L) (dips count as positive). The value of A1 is 0.1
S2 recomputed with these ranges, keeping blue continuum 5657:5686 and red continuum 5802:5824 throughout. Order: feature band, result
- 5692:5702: -0.02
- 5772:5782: 0.03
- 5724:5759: 0.00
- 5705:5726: -0.01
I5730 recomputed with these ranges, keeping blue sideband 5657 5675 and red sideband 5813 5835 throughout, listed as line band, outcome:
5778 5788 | 0.01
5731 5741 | -0.02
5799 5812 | -0.04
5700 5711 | 0.00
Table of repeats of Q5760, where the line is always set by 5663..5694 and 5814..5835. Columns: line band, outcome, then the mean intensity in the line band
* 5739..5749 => 0.13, 1.62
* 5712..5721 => -0.15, 1.68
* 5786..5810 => -0.83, 1.7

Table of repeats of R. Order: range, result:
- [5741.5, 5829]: 1.64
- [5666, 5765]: 1.65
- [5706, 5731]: 1.66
